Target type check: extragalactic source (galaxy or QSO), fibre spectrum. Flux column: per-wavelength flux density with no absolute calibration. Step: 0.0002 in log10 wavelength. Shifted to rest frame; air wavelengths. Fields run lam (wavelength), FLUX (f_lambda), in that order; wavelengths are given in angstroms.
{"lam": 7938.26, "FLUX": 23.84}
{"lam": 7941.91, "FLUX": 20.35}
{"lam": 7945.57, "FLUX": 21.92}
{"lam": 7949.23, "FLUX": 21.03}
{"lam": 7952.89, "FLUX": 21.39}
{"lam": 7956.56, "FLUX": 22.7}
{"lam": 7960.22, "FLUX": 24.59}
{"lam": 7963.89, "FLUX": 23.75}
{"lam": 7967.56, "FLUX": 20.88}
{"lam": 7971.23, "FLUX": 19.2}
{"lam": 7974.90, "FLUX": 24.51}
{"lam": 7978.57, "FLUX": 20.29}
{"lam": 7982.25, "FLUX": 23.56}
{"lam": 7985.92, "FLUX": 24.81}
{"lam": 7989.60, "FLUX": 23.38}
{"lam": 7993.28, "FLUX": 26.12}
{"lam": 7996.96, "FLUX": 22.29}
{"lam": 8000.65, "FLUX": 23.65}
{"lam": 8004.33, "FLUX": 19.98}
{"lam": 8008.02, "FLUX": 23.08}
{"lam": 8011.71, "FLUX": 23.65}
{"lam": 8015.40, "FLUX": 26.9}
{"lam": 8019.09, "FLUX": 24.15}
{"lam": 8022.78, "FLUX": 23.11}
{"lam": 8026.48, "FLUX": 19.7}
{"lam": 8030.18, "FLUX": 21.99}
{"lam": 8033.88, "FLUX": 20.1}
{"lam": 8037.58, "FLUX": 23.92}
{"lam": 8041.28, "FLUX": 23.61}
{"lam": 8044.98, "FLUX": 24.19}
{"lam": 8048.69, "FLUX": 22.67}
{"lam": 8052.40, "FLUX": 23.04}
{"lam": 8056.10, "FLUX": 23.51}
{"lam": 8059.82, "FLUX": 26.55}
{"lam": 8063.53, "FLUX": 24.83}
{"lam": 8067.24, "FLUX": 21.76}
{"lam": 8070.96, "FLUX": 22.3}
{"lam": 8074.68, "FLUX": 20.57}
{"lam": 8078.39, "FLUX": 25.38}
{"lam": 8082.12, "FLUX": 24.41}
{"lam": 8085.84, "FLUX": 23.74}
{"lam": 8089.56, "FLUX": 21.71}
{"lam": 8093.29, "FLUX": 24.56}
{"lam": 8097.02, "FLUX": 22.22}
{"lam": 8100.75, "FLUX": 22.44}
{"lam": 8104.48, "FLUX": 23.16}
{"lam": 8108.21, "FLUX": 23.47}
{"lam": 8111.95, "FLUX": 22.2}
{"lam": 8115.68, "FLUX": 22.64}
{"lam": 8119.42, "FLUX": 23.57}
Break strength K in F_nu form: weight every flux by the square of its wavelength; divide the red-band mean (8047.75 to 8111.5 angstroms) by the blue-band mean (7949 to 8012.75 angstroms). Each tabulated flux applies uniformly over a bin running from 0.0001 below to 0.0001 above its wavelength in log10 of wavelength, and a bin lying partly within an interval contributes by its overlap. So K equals 1.05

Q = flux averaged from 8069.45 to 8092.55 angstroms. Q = 23.1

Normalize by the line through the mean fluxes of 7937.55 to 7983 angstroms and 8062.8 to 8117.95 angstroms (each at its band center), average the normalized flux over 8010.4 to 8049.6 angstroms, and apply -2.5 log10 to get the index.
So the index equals -0.02 mag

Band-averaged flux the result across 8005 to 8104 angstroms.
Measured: 23.2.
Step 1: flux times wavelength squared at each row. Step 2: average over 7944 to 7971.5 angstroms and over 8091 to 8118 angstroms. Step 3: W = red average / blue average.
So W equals 1.08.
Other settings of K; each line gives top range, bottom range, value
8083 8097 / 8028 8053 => 1.04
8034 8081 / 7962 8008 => 1.05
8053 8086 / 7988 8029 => 1.03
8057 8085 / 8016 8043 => 1.06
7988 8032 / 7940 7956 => 1.10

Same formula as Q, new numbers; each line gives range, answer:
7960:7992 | 22.7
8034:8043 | 23.1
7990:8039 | 23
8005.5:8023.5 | 24.1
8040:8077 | 23.3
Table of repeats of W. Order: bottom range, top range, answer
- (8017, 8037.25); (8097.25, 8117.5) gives 1.05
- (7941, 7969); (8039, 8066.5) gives 1.11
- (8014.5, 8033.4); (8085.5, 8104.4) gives 1.02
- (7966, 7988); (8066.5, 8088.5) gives 1.06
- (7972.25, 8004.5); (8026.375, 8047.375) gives 0.98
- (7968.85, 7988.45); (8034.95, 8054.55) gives 1.06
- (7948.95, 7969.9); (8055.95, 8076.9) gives 1.07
